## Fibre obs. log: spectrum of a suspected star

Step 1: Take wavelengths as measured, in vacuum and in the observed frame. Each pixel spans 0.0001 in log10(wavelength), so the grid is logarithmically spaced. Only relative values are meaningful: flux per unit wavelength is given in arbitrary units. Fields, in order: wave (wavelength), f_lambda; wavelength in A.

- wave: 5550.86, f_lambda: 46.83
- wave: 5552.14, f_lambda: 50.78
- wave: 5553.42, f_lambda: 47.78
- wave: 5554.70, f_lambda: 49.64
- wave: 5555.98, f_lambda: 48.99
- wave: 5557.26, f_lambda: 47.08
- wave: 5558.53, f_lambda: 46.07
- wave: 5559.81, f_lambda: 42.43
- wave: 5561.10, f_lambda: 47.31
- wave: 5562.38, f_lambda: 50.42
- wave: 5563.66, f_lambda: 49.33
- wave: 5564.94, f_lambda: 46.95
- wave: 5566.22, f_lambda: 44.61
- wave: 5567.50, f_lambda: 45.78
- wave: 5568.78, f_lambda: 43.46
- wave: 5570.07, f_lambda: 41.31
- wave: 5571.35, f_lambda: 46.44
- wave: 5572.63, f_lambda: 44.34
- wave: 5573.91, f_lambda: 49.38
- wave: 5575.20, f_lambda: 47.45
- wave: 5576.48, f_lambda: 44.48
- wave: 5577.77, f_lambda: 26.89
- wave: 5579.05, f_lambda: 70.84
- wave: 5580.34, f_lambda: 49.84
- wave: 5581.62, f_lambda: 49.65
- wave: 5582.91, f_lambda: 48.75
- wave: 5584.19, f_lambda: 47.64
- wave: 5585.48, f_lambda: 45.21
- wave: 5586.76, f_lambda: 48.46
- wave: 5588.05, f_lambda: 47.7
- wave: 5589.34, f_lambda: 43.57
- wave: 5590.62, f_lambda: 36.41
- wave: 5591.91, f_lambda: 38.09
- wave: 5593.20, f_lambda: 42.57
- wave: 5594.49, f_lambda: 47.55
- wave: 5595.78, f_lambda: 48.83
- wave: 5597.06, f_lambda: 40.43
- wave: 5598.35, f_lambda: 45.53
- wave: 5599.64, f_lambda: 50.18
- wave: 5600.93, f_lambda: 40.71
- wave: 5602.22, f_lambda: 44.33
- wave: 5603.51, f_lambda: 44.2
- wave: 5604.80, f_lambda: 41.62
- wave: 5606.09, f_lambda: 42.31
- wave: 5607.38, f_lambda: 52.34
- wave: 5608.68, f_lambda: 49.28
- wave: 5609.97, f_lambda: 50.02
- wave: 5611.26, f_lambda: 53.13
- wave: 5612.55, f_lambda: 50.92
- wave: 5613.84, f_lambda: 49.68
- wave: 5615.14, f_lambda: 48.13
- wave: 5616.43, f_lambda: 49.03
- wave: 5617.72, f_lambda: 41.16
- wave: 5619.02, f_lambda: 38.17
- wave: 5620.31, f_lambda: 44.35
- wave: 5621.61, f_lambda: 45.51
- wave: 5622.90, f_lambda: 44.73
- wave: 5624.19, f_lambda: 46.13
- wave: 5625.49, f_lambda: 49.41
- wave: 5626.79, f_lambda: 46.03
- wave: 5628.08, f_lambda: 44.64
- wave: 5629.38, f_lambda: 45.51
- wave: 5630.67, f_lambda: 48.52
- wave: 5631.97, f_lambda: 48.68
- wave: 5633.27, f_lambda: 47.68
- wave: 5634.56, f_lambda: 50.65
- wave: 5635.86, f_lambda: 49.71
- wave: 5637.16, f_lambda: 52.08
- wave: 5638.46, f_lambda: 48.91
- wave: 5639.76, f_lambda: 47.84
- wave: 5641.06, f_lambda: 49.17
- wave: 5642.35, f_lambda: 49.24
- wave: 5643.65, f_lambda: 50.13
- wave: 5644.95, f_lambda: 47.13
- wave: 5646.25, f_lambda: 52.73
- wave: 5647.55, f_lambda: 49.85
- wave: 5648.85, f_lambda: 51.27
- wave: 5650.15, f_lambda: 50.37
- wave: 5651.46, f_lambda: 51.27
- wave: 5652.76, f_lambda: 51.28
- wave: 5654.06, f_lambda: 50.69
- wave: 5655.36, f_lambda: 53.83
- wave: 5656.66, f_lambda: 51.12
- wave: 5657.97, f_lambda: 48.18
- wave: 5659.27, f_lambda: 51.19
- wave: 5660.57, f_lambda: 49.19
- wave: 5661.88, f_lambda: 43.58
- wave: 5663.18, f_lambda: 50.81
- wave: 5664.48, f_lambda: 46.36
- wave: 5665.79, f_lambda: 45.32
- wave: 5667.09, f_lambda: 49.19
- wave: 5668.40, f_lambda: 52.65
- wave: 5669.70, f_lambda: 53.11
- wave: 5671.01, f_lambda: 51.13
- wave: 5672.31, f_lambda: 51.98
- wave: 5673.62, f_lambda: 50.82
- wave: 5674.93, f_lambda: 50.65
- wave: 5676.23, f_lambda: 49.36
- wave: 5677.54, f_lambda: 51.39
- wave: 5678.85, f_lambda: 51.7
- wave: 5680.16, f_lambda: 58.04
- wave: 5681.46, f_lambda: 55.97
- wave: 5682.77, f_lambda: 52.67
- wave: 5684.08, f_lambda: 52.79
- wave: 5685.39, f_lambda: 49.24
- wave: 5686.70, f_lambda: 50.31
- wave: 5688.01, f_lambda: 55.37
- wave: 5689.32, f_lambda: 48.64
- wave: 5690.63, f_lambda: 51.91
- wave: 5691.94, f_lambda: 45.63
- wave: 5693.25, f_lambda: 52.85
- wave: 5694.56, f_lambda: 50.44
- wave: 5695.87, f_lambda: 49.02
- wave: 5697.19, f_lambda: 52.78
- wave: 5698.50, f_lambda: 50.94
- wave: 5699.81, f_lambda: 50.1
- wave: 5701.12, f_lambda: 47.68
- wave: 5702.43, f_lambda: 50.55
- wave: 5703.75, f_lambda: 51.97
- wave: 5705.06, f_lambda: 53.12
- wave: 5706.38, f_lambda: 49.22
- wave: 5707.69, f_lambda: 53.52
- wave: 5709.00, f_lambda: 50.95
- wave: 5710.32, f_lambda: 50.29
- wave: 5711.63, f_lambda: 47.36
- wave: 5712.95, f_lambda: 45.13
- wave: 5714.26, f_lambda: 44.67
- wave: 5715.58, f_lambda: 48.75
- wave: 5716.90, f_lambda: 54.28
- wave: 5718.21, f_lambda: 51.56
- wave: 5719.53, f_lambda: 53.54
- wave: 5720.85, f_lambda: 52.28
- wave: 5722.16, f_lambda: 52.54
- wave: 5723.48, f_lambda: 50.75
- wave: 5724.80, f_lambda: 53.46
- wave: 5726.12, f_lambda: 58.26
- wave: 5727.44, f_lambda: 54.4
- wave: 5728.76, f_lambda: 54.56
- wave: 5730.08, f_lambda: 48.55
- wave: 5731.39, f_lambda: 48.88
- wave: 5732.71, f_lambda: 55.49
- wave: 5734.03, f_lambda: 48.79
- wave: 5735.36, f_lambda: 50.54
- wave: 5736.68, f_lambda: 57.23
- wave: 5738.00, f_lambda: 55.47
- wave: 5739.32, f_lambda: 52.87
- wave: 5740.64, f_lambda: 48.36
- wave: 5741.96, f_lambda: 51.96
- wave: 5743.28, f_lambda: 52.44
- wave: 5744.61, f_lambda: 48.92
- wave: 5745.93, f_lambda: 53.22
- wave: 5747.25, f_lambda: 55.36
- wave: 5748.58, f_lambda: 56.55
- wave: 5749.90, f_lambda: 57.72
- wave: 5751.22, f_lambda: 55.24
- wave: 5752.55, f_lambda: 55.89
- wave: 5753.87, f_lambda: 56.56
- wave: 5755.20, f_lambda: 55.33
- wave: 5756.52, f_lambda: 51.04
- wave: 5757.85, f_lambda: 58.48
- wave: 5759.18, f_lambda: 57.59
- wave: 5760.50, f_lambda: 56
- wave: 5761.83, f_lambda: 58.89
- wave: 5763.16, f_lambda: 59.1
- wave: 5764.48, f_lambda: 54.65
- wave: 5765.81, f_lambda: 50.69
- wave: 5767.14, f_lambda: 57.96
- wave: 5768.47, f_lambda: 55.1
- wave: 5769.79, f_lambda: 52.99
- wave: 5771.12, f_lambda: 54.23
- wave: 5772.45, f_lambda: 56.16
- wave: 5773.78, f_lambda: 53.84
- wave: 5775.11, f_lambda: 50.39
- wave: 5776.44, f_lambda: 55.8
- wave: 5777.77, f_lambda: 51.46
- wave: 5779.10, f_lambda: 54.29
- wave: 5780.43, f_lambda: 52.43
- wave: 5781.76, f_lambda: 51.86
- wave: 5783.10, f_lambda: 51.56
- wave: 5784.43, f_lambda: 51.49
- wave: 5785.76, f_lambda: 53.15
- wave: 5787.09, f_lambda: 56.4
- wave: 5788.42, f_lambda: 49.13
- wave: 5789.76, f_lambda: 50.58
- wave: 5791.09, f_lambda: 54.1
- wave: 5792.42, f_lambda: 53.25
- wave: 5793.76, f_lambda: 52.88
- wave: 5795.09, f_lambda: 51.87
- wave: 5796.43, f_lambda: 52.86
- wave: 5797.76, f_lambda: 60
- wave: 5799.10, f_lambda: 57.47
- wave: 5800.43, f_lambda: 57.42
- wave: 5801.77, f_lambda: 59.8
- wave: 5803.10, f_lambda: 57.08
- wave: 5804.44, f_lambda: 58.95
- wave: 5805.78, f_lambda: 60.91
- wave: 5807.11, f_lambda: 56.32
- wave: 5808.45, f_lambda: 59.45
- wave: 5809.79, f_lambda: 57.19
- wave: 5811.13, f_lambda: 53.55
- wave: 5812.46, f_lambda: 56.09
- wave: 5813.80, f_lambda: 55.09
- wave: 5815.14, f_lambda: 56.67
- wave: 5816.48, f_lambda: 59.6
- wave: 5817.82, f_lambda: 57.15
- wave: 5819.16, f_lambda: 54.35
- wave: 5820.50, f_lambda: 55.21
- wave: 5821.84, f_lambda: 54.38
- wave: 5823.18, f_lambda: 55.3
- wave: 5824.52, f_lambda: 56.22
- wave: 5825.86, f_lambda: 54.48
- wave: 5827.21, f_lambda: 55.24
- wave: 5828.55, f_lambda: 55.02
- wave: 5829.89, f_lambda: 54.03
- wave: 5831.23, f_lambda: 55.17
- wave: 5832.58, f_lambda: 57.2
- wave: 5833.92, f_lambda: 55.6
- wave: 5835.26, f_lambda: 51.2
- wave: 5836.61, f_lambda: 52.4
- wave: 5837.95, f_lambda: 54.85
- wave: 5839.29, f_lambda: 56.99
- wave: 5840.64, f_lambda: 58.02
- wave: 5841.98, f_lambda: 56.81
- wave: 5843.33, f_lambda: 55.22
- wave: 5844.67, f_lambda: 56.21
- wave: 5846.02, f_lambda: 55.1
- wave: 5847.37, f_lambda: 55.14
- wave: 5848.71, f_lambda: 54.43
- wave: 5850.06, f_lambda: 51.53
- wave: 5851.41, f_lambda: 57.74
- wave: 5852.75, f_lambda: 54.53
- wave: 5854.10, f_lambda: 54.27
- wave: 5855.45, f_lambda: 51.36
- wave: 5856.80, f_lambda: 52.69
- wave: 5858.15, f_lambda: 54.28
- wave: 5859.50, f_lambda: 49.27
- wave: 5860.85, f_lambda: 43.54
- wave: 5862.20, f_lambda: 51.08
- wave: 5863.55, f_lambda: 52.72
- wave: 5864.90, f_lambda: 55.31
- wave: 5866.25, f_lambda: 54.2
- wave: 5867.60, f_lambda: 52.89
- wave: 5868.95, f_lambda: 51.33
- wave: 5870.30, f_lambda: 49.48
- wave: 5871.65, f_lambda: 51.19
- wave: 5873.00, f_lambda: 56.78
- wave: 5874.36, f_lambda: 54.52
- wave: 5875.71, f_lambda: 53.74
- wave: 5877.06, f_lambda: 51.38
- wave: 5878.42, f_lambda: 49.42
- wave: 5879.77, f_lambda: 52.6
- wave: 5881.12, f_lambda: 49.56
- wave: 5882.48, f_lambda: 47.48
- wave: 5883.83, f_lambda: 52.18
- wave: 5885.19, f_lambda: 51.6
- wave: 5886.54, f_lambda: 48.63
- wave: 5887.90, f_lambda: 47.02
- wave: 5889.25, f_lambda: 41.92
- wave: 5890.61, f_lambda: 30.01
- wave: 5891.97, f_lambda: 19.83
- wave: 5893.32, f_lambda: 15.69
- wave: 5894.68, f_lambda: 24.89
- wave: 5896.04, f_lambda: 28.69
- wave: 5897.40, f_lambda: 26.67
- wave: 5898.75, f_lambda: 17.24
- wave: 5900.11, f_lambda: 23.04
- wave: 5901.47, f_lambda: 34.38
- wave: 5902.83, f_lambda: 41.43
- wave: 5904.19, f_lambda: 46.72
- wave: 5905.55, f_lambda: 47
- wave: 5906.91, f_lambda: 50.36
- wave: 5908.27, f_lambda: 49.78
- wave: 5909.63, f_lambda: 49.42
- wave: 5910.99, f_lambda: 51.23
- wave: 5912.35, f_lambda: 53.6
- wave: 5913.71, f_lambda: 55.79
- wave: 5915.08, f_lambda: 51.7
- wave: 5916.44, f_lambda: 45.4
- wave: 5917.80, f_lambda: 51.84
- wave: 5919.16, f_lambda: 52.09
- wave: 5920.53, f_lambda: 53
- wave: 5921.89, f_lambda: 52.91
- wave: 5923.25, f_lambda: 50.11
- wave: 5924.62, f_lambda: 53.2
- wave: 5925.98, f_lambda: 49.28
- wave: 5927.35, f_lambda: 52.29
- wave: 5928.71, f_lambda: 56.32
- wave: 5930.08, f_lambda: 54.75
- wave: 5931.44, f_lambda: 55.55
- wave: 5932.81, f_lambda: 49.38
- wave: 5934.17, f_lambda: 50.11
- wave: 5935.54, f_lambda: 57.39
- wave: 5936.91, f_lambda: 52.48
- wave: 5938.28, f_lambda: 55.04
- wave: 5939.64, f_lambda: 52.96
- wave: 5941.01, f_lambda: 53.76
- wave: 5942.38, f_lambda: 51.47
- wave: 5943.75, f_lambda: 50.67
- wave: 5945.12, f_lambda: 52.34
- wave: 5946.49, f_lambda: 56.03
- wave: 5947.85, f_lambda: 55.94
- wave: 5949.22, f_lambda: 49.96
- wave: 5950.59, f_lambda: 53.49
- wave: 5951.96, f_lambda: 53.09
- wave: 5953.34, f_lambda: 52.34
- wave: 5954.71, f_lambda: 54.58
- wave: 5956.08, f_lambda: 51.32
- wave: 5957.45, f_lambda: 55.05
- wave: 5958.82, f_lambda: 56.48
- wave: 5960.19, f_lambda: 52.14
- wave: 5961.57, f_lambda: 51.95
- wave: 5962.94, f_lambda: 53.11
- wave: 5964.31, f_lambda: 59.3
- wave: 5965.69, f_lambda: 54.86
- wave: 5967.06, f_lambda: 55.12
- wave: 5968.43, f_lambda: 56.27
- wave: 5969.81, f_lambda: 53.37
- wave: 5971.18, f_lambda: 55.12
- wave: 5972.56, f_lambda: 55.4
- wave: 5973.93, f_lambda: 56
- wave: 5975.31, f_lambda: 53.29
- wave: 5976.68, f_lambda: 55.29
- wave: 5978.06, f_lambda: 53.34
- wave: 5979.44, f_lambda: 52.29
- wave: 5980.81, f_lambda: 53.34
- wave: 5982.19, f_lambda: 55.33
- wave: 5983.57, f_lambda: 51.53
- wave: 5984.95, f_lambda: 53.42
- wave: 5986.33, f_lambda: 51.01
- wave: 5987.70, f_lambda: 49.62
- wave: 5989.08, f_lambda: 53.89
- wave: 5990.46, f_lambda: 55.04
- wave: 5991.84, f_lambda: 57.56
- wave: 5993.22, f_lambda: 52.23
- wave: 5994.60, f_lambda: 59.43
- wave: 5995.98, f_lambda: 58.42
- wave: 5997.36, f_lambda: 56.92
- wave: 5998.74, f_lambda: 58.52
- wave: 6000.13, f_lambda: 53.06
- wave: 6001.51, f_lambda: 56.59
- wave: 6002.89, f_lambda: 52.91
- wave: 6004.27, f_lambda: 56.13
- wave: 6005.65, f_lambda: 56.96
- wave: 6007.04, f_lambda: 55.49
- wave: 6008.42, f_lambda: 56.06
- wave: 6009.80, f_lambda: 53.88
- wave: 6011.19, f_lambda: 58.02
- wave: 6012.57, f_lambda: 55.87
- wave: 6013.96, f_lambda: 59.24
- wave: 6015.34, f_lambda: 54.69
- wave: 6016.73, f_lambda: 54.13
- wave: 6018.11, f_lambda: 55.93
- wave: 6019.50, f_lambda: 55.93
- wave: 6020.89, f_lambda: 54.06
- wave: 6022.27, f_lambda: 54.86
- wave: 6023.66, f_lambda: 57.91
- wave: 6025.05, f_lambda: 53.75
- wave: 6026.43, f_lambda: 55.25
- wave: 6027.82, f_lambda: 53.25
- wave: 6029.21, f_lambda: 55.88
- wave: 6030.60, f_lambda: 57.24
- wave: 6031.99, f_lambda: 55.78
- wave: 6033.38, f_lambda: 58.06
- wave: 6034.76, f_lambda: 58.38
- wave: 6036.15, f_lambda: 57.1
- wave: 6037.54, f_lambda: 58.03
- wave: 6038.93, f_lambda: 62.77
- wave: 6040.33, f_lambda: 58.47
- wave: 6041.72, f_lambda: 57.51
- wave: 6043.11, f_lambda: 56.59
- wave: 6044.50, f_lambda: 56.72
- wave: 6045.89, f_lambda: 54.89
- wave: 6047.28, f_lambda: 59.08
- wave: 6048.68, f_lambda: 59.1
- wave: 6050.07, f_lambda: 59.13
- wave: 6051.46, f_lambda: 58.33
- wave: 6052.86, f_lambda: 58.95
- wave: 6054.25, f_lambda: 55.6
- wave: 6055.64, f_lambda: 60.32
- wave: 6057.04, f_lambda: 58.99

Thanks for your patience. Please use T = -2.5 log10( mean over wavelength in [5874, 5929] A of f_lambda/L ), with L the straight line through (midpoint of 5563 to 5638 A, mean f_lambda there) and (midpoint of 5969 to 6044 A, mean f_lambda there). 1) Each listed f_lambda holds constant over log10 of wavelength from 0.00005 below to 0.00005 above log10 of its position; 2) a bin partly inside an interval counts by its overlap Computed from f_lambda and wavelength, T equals 0.19 mag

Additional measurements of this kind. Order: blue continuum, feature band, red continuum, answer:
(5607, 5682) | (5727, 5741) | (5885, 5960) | -0.08 mag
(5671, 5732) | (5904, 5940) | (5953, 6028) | 0.04 mag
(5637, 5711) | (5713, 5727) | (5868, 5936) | -0.04 mag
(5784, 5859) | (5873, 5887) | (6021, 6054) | 0.09 mag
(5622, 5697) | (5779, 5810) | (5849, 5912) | -0.16 mag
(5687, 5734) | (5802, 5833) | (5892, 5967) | -0.13 mag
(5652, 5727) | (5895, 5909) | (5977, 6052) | 0.44 mag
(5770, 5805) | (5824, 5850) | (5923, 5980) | -0.02 mag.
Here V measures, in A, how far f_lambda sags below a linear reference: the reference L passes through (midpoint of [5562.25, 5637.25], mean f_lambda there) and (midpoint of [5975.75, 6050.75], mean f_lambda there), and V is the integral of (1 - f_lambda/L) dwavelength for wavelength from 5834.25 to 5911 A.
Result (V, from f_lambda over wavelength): 7.4 A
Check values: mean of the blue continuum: 46.4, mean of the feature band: 47.5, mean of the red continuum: 55.8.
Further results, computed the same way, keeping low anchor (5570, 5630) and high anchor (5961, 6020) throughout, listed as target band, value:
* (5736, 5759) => -2.27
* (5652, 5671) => -0.93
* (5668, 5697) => -2.22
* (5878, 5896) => 4.22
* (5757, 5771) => -1.74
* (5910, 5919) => 0.29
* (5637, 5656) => -1.29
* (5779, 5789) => -0.43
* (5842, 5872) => -0.60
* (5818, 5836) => -1.28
